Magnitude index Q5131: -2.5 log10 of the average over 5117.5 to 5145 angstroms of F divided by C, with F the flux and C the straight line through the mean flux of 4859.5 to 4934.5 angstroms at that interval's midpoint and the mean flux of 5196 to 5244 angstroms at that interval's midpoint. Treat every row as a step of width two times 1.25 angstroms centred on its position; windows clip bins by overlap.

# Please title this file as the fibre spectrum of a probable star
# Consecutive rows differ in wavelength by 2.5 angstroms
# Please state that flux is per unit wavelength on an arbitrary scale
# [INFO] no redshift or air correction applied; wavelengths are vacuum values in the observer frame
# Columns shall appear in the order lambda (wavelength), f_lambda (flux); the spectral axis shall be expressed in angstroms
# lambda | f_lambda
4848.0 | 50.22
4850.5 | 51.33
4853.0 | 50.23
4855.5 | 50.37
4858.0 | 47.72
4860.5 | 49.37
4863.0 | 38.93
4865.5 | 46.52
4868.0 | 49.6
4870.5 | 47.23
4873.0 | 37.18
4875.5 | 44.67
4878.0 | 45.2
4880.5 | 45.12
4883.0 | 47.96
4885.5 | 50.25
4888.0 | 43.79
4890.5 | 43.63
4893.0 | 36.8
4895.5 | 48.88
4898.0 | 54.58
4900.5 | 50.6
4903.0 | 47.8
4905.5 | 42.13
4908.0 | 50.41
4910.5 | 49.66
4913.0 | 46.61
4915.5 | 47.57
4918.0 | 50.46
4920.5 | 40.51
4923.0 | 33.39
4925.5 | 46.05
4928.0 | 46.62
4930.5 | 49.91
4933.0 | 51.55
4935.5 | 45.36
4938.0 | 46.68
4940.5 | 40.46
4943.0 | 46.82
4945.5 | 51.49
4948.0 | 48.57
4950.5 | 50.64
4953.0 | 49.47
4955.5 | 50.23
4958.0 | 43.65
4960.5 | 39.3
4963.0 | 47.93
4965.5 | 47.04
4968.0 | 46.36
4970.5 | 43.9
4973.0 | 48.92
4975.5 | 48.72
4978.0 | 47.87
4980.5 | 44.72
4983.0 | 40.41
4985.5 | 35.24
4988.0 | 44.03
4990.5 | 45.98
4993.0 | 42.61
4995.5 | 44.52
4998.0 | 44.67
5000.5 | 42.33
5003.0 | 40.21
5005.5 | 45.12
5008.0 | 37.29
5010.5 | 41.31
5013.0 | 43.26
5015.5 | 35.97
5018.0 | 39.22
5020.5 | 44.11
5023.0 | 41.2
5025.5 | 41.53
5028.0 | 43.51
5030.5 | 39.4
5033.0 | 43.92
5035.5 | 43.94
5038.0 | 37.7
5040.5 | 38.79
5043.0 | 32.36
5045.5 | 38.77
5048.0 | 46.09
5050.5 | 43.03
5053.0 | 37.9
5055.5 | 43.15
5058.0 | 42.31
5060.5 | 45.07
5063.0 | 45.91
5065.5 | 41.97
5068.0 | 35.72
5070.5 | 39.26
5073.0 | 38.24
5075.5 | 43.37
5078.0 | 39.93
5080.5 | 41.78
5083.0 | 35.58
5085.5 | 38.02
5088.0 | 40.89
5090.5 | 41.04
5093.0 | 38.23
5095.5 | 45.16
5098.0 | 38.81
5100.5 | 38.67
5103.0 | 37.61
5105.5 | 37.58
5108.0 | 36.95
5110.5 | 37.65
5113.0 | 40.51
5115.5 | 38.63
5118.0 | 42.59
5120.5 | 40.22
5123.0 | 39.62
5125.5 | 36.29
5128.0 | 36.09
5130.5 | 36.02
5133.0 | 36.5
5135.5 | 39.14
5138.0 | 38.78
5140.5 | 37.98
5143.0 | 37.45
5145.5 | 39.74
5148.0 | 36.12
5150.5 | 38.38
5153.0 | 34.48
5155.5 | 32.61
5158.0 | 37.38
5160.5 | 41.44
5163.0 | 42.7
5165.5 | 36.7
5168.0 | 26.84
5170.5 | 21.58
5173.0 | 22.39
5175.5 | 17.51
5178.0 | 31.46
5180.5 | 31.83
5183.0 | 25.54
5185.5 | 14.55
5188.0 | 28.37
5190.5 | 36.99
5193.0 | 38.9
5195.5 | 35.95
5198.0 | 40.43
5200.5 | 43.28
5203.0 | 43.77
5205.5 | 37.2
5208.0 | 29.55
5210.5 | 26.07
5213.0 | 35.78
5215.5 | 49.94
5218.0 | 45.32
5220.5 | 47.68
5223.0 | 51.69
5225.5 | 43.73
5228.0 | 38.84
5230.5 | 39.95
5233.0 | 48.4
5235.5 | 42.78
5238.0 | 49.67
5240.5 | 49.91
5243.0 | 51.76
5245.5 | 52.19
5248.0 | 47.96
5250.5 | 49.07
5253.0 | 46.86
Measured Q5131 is 0.147 mag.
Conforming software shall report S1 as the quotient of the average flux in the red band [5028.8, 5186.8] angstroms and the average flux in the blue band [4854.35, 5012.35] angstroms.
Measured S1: 0.8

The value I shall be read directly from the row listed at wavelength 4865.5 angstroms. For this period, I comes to 46.52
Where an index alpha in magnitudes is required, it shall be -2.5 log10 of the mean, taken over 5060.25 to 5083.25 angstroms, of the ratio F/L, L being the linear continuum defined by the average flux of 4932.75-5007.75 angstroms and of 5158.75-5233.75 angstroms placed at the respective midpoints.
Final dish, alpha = 0.01 mag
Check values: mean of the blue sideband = 45.3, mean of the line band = 40.7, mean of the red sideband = 35.7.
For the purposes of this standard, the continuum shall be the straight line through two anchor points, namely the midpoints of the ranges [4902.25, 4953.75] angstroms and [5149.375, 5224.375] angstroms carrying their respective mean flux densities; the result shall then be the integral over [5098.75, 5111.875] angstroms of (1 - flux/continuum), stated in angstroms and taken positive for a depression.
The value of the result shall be 0.3 angstroms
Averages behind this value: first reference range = 46.7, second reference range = 34.9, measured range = 37.8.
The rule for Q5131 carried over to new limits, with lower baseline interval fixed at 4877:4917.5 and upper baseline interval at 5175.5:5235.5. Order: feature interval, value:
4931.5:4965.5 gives -0.04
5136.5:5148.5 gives 0.03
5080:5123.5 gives 0.03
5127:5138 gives 0.07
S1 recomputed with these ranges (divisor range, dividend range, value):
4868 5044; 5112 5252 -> 0.86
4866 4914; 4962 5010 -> 0.95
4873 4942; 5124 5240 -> 0.80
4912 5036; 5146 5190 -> 0.69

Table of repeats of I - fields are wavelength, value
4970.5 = 43.9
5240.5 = 49.91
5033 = 43.92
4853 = 50.23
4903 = 47.8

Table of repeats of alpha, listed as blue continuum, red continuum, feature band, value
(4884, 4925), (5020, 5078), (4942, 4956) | -0.12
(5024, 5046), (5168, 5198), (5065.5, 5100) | -0.10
